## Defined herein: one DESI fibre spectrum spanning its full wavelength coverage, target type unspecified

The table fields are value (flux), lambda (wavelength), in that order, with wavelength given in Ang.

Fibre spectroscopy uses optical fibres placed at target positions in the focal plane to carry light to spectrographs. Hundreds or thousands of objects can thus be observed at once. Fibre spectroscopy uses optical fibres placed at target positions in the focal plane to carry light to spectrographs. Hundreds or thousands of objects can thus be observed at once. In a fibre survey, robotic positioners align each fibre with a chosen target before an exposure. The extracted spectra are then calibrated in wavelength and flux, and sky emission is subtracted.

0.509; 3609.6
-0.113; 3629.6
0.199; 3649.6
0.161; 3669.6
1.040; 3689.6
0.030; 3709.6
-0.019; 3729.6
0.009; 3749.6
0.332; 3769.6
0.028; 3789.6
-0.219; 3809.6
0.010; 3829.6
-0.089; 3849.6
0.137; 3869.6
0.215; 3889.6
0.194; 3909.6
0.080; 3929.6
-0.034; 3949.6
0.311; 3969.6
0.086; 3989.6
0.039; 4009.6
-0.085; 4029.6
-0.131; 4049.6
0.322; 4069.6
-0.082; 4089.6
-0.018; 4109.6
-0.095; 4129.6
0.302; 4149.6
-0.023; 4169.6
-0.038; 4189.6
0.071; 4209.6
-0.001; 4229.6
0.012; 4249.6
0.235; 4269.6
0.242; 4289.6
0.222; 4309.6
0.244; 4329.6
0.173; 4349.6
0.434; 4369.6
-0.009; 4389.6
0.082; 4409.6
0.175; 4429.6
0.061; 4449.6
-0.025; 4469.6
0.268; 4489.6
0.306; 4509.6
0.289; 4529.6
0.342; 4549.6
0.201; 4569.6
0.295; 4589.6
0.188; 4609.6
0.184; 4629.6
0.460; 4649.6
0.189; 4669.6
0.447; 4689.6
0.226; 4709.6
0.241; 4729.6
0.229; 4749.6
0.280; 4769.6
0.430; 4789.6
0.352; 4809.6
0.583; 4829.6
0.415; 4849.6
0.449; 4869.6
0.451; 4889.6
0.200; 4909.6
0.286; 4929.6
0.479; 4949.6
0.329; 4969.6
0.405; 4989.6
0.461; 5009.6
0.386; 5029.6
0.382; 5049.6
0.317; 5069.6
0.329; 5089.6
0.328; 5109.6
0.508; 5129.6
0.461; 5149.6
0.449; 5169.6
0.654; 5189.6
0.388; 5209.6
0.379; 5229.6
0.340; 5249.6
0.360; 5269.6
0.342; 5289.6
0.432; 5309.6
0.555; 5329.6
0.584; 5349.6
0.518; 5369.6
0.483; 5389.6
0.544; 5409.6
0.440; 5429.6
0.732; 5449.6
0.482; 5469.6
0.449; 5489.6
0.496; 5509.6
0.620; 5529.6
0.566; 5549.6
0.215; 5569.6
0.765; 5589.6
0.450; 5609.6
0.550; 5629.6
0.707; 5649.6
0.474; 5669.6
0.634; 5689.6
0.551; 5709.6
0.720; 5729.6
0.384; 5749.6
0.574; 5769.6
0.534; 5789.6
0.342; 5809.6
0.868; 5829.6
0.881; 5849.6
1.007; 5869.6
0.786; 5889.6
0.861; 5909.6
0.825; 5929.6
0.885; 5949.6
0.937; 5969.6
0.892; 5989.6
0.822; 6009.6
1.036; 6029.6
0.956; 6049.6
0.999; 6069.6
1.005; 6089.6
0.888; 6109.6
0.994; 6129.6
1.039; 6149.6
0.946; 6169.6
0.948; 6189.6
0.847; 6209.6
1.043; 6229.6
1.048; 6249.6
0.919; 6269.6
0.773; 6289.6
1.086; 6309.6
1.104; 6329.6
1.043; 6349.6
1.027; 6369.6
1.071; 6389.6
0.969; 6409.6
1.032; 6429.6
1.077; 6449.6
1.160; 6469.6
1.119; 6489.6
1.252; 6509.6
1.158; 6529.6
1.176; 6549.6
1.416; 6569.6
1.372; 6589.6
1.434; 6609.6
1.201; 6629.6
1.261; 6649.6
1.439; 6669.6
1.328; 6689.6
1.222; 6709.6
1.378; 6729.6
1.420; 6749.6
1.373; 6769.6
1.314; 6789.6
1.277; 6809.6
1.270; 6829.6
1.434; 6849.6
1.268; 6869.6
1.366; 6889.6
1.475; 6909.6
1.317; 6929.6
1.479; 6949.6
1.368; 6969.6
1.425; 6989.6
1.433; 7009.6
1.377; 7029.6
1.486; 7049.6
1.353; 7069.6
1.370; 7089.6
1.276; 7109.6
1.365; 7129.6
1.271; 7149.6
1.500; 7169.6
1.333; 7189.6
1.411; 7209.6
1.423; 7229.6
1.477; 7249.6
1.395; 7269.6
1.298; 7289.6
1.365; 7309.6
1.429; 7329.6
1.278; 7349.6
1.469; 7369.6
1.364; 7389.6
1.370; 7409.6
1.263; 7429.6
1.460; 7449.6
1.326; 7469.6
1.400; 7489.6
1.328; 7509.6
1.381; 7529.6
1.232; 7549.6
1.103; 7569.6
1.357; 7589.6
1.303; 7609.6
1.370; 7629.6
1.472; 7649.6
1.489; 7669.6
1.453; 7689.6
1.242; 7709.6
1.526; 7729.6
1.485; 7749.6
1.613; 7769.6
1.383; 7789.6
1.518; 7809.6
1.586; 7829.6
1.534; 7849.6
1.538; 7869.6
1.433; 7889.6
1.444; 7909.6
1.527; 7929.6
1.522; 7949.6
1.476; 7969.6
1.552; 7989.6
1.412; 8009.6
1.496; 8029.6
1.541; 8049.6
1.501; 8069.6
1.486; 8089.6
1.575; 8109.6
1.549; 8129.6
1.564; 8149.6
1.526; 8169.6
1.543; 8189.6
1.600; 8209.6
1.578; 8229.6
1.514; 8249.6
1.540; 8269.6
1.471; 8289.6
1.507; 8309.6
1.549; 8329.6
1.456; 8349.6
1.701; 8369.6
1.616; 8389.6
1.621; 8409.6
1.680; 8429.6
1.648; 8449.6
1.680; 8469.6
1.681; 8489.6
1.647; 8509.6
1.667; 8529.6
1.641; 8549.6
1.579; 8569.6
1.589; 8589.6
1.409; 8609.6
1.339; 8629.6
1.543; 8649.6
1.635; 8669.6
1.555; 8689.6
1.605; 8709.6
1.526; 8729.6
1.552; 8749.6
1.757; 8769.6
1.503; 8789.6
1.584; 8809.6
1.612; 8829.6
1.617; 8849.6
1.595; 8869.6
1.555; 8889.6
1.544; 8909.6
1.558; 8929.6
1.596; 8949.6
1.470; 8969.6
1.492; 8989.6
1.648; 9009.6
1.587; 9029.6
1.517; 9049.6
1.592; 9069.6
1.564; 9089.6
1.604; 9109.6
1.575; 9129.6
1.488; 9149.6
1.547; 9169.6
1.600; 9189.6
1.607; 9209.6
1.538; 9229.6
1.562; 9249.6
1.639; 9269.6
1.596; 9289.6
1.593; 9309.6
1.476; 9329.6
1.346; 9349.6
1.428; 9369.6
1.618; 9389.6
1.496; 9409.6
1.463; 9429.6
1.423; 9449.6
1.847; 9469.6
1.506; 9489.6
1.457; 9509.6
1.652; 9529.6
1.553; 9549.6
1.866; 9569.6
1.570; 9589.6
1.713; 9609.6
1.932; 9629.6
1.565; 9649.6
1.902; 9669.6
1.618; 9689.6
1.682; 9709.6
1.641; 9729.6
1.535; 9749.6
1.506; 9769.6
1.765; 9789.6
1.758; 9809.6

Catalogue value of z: 0.46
